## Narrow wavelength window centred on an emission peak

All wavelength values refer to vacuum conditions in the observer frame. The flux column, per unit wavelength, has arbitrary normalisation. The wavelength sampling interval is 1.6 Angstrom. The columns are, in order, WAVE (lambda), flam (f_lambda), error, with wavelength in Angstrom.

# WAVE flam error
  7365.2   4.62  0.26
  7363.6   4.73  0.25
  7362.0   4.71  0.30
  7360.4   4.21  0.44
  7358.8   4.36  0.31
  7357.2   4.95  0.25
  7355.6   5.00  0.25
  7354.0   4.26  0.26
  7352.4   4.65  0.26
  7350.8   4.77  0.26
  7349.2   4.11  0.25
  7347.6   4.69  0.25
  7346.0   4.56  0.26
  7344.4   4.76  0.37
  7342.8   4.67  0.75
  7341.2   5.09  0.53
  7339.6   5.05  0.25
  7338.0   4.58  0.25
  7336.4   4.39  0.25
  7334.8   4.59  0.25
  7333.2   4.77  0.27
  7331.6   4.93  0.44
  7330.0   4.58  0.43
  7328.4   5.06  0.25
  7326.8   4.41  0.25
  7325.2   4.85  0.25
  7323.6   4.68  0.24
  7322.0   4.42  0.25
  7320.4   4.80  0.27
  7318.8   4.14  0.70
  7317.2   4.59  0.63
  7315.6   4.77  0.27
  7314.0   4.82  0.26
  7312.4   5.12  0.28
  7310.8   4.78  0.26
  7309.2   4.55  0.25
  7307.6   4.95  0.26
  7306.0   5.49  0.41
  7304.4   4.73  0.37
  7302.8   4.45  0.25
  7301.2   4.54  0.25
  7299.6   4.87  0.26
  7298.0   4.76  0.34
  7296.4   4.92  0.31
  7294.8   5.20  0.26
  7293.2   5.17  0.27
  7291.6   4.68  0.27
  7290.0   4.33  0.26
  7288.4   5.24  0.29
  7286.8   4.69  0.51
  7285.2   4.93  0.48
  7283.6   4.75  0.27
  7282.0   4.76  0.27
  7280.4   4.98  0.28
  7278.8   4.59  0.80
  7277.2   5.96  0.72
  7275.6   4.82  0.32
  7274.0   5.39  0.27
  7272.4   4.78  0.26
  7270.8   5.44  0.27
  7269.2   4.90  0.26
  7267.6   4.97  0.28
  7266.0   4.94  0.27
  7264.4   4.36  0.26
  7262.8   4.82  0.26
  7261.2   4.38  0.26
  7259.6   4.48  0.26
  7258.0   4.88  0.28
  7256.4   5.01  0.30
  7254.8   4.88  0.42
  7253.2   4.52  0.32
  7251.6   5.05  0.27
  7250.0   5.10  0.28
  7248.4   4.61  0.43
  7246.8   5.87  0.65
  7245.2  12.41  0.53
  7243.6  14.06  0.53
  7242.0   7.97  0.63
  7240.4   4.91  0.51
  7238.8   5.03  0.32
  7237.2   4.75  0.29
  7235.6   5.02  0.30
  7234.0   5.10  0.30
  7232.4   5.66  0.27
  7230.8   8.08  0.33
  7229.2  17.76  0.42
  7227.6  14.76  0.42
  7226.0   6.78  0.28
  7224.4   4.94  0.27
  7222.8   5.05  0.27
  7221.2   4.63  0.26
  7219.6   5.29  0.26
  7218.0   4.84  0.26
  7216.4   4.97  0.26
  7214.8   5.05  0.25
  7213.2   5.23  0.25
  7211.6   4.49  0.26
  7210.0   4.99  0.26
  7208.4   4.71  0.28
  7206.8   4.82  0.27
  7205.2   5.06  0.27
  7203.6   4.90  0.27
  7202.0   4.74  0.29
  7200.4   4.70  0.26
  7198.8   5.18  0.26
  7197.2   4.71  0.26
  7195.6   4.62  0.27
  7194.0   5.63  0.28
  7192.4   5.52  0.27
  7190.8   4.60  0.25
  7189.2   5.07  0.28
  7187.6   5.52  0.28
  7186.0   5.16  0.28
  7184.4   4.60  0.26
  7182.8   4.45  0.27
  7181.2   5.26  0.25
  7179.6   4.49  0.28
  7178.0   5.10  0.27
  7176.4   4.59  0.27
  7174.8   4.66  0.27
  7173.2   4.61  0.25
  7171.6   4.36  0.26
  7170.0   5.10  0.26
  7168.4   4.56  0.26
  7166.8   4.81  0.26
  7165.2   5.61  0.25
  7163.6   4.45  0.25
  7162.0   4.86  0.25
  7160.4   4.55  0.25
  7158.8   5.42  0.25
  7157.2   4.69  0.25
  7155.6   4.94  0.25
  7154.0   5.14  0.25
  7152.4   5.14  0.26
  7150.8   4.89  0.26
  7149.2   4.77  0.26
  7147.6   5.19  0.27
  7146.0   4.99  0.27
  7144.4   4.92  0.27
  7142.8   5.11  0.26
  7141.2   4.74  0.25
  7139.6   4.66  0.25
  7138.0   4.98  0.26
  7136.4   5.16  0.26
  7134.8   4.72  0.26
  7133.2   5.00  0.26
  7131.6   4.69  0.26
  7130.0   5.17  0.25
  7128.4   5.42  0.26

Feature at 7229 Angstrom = [S II]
